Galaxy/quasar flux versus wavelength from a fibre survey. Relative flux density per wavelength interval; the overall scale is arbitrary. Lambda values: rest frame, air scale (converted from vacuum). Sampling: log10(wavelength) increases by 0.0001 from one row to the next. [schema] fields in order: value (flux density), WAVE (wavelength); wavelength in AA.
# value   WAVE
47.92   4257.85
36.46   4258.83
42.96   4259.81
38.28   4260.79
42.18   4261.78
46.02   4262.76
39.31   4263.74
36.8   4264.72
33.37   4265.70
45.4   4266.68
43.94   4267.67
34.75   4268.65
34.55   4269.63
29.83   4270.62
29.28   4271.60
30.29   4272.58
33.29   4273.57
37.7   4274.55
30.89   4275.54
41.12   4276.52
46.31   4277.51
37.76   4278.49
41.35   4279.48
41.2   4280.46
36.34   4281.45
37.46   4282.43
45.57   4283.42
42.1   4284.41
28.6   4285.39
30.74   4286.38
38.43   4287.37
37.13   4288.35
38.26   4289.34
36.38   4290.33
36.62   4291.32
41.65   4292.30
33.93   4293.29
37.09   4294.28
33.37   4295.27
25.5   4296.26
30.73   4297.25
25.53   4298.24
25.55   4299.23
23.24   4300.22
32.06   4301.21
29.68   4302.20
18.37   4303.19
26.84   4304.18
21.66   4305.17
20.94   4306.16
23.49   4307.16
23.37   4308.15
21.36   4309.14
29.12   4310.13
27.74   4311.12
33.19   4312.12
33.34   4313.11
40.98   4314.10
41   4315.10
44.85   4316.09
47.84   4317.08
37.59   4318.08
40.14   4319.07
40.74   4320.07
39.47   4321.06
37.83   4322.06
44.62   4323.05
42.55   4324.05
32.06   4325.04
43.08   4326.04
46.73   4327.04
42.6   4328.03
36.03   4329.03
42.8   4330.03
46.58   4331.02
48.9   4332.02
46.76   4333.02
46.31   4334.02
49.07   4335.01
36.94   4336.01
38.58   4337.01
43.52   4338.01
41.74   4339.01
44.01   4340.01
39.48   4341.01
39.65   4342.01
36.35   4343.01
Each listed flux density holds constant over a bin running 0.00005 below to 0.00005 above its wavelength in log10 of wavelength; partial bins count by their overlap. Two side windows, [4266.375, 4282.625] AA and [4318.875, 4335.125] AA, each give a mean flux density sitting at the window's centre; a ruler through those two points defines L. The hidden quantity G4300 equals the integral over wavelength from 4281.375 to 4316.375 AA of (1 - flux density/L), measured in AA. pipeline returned 6.8 AA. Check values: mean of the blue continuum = 37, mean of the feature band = 31.9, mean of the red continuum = 42.6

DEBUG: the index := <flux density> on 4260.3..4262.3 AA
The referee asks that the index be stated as 40.2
